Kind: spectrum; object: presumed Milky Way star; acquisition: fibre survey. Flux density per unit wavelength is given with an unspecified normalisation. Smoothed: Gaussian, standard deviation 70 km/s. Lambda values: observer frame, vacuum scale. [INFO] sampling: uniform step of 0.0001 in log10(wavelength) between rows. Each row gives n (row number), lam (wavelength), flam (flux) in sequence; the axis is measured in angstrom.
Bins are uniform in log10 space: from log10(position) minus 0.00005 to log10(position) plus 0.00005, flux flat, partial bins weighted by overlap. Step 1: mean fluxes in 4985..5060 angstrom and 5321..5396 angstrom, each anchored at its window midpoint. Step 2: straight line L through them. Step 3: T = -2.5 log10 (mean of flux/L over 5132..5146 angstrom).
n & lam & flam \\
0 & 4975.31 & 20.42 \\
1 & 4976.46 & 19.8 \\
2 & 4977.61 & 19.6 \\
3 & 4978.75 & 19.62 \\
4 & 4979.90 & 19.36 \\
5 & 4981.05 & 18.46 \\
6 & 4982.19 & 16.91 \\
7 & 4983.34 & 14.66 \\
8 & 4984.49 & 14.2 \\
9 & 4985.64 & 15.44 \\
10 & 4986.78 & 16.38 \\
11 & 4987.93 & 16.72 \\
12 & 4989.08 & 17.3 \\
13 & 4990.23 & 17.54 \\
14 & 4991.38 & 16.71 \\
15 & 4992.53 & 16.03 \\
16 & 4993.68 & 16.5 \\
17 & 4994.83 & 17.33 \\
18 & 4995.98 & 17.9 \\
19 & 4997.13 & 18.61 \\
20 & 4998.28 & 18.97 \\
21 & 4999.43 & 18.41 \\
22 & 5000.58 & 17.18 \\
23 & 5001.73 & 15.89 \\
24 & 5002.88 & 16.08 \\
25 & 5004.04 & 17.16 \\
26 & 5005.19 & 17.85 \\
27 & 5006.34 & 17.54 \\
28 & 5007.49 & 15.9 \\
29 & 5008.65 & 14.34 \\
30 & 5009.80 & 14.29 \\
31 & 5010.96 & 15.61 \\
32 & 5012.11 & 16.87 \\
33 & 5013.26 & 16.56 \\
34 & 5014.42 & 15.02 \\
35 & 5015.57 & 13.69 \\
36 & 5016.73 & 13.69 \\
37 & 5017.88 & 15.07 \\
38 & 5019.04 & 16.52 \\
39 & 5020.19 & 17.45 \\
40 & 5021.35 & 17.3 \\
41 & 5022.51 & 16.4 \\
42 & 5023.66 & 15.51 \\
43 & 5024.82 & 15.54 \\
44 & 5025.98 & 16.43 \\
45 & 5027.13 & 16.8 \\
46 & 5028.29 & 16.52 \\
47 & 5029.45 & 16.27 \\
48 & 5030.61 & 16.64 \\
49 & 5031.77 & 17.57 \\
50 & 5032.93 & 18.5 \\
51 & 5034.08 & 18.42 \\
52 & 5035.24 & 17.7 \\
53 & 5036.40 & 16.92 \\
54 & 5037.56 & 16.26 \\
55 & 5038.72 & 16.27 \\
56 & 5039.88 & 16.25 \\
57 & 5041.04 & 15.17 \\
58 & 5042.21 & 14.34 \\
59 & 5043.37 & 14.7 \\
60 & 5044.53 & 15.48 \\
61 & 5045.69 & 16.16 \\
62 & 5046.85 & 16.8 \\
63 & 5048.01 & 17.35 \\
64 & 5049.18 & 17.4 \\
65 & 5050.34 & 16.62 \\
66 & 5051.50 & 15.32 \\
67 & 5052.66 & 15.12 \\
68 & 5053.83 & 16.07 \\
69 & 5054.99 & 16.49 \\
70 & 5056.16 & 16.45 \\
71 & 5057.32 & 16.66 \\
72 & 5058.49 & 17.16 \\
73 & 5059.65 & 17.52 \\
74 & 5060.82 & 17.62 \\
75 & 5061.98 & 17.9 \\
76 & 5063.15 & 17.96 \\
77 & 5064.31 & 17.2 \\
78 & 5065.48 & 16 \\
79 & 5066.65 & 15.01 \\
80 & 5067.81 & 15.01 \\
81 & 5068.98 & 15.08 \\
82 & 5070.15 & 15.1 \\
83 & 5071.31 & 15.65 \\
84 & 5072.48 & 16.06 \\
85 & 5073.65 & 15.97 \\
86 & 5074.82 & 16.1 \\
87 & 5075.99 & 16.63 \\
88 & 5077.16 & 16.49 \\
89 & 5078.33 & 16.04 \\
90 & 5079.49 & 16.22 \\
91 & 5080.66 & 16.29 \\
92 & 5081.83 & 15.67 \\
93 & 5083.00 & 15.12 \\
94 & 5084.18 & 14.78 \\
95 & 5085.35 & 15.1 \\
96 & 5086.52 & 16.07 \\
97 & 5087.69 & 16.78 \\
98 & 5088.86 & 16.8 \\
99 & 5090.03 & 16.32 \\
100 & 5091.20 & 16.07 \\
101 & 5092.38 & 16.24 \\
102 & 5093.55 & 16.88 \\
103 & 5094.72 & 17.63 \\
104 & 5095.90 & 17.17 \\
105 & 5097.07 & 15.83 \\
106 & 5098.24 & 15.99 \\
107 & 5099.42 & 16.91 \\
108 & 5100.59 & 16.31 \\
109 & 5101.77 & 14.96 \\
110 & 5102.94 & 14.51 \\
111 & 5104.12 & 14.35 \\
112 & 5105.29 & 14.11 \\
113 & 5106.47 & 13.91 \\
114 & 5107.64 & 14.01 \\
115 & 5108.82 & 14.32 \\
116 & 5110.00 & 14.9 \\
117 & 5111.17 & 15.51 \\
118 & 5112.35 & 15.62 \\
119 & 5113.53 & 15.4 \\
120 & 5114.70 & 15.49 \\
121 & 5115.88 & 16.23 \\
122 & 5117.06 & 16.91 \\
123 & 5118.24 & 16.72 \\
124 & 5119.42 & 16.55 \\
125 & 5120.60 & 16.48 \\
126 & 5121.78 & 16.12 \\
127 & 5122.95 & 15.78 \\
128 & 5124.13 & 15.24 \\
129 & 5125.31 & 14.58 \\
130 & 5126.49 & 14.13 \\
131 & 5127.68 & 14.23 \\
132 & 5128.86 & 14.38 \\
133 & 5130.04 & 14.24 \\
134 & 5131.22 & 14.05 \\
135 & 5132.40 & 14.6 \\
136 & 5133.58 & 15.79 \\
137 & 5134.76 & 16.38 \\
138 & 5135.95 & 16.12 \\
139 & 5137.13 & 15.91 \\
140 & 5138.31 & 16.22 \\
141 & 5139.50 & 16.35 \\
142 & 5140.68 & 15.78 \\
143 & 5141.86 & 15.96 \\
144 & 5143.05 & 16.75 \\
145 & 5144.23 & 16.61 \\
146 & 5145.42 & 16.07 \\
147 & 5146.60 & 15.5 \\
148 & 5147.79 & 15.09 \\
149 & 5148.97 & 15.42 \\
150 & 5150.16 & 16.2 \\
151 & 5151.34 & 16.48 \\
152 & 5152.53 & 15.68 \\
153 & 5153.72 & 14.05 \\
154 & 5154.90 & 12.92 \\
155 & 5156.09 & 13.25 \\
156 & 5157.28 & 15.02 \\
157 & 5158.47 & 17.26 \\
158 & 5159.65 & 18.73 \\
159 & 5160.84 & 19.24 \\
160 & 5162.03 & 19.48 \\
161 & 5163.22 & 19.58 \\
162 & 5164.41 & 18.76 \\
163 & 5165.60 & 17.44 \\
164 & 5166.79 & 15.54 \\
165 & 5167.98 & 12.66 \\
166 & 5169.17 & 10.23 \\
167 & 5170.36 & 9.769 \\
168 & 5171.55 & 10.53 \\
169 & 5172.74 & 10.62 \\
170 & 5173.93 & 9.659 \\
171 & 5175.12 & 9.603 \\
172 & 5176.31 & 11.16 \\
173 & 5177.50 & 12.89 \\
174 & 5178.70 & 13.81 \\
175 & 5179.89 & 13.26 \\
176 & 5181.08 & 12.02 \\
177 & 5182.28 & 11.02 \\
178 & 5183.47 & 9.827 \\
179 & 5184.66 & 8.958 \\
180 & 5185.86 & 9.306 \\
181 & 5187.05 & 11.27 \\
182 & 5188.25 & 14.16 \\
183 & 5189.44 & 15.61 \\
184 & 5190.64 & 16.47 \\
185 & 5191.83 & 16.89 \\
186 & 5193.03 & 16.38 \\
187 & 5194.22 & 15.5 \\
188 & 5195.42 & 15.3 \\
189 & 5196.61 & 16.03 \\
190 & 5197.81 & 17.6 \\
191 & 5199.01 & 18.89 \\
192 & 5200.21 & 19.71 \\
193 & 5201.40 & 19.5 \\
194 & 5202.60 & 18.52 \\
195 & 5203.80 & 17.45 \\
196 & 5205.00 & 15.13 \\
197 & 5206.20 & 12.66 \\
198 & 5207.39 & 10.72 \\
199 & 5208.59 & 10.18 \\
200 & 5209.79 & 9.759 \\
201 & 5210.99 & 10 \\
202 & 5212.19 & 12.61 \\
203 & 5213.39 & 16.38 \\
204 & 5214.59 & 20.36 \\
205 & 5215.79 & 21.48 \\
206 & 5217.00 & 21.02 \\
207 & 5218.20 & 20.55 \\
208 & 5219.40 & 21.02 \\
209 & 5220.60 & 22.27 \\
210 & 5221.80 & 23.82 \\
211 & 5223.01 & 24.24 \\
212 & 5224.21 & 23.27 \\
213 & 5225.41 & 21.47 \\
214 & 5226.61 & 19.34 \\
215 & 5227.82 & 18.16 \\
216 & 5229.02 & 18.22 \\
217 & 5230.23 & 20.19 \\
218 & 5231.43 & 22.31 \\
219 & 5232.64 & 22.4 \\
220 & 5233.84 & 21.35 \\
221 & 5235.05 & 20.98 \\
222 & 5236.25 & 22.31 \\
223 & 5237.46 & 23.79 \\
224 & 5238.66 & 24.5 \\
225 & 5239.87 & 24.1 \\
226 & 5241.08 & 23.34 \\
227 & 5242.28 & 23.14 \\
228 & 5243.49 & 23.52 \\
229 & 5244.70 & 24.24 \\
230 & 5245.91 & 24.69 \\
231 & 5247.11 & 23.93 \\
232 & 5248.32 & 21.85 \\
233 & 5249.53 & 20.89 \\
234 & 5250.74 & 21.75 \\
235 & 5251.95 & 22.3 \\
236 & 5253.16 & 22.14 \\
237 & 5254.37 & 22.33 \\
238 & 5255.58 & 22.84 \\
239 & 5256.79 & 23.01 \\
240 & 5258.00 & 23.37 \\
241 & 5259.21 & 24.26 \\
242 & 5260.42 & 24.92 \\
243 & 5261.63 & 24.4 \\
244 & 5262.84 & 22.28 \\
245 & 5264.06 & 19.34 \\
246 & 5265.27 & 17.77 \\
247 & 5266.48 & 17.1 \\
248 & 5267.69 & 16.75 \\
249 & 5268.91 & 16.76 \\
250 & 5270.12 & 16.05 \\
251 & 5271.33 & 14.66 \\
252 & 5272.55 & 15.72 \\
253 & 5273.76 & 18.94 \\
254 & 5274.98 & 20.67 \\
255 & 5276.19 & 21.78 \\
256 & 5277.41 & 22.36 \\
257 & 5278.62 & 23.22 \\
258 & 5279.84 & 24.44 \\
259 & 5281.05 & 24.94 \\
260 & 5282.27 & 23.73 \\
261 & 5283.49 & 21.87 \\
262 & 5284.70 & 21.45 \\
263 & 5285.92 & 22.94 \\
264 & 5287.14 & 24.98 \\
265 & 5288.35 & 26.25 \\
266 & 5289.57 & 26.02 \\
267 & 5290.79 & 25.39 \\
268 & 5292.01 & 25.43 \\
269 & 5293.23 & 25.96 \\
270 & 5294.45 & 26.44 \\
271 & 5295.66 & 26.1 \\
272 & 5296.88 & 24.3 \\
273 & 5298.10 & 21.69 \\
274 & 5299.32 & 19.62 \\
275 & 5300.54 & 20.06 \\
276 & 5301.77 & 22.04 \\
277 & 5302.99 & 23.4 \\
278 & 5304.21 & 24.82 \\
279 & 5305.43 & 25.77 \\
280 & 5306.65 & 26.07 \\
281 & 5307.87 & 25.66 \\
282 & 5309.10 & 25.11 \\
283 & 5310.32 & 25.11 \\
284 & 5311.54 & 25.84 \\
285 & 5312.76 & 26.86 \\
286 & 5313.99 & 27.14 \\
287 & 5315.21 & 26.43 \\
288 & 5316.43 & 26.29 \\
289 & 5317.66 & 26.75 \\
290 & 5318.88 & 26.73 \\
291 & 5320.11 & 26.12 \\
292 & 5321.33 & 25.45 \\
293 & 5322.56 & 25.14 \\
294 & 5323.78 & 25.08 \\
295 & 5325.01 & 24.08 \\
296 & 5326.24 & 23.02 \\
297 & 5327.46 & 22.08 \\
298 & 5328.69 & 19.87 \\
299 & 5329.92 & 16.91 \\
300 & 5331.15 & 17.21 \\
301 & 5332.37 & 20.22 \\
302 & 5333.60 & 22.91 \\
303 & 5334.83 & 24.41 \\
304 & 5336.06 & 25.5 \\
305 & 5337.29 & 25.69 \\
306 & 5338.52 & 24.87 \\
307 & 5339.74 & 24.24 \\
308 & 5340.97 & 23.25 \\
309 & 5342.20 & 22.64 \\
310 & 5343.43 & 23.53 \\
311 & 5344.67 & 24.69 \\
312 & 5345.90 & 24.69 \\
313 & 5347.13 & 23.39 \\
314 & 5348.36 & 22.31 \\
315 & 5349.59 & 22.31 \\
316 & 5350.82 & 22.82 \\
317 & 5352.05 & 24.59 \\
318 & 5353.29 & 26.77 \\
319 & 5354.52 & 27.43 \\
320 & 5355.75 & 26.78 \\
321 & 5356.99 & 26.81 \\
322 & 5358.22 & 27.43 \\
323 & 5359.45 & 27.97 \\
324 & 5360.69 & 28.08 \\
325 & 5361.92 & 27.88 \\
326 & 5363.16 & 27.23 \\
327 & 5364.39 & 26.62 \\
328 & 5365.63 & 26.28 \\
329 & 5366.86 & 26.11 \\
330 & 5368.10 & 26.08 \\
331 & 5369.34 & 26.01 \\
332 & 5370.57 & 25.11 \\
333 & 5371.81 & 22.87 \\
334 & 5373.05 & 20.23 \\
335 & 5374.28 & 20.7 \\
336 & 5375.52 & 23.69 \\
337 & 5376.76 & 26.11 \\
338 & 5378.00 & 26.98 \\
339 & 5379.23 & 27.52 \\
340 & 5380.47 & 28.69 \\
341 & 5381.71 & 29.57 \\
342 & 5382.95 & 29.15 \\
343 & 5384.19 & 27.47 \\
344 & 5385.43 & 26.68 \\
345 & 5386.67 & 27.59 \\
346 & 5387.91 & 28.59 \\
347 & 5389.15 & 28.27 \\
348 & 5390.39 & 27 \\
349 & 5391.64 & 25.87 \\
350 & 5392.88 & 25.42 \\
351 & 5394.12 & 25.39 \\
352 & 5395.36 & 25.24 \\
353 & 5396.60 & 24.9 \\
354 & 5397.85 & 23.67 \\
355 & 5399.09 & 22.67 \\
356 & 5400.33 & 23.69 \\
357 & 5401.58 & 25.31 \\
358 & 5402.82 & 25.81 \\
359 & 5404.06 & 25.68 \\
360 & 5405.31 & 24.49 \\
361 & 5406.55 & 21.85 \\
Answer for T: 0.21 mag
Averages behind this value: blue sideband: 16.5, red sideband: 25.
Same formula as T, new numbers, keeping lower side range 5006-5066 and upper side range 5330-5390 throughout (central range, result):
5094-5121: 0.17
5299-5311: -0.01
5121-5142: 0.23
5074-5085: 0.11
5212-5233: 0.04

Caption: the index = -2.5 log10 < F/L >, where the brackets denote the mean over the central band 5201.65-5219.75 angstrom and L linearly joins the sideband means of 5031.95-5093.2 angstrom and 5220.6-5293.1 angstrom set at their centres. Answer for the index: 0.289 mag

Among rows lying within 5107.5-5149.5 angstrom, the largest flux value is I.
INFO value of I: 16.91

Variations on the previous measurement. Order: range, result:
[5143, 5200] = 19.58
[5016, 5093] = 18.5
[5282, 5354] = 27.14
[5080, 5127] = 17.63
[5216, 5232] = 24.24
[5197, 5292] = 26.25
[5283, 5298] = 26.44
